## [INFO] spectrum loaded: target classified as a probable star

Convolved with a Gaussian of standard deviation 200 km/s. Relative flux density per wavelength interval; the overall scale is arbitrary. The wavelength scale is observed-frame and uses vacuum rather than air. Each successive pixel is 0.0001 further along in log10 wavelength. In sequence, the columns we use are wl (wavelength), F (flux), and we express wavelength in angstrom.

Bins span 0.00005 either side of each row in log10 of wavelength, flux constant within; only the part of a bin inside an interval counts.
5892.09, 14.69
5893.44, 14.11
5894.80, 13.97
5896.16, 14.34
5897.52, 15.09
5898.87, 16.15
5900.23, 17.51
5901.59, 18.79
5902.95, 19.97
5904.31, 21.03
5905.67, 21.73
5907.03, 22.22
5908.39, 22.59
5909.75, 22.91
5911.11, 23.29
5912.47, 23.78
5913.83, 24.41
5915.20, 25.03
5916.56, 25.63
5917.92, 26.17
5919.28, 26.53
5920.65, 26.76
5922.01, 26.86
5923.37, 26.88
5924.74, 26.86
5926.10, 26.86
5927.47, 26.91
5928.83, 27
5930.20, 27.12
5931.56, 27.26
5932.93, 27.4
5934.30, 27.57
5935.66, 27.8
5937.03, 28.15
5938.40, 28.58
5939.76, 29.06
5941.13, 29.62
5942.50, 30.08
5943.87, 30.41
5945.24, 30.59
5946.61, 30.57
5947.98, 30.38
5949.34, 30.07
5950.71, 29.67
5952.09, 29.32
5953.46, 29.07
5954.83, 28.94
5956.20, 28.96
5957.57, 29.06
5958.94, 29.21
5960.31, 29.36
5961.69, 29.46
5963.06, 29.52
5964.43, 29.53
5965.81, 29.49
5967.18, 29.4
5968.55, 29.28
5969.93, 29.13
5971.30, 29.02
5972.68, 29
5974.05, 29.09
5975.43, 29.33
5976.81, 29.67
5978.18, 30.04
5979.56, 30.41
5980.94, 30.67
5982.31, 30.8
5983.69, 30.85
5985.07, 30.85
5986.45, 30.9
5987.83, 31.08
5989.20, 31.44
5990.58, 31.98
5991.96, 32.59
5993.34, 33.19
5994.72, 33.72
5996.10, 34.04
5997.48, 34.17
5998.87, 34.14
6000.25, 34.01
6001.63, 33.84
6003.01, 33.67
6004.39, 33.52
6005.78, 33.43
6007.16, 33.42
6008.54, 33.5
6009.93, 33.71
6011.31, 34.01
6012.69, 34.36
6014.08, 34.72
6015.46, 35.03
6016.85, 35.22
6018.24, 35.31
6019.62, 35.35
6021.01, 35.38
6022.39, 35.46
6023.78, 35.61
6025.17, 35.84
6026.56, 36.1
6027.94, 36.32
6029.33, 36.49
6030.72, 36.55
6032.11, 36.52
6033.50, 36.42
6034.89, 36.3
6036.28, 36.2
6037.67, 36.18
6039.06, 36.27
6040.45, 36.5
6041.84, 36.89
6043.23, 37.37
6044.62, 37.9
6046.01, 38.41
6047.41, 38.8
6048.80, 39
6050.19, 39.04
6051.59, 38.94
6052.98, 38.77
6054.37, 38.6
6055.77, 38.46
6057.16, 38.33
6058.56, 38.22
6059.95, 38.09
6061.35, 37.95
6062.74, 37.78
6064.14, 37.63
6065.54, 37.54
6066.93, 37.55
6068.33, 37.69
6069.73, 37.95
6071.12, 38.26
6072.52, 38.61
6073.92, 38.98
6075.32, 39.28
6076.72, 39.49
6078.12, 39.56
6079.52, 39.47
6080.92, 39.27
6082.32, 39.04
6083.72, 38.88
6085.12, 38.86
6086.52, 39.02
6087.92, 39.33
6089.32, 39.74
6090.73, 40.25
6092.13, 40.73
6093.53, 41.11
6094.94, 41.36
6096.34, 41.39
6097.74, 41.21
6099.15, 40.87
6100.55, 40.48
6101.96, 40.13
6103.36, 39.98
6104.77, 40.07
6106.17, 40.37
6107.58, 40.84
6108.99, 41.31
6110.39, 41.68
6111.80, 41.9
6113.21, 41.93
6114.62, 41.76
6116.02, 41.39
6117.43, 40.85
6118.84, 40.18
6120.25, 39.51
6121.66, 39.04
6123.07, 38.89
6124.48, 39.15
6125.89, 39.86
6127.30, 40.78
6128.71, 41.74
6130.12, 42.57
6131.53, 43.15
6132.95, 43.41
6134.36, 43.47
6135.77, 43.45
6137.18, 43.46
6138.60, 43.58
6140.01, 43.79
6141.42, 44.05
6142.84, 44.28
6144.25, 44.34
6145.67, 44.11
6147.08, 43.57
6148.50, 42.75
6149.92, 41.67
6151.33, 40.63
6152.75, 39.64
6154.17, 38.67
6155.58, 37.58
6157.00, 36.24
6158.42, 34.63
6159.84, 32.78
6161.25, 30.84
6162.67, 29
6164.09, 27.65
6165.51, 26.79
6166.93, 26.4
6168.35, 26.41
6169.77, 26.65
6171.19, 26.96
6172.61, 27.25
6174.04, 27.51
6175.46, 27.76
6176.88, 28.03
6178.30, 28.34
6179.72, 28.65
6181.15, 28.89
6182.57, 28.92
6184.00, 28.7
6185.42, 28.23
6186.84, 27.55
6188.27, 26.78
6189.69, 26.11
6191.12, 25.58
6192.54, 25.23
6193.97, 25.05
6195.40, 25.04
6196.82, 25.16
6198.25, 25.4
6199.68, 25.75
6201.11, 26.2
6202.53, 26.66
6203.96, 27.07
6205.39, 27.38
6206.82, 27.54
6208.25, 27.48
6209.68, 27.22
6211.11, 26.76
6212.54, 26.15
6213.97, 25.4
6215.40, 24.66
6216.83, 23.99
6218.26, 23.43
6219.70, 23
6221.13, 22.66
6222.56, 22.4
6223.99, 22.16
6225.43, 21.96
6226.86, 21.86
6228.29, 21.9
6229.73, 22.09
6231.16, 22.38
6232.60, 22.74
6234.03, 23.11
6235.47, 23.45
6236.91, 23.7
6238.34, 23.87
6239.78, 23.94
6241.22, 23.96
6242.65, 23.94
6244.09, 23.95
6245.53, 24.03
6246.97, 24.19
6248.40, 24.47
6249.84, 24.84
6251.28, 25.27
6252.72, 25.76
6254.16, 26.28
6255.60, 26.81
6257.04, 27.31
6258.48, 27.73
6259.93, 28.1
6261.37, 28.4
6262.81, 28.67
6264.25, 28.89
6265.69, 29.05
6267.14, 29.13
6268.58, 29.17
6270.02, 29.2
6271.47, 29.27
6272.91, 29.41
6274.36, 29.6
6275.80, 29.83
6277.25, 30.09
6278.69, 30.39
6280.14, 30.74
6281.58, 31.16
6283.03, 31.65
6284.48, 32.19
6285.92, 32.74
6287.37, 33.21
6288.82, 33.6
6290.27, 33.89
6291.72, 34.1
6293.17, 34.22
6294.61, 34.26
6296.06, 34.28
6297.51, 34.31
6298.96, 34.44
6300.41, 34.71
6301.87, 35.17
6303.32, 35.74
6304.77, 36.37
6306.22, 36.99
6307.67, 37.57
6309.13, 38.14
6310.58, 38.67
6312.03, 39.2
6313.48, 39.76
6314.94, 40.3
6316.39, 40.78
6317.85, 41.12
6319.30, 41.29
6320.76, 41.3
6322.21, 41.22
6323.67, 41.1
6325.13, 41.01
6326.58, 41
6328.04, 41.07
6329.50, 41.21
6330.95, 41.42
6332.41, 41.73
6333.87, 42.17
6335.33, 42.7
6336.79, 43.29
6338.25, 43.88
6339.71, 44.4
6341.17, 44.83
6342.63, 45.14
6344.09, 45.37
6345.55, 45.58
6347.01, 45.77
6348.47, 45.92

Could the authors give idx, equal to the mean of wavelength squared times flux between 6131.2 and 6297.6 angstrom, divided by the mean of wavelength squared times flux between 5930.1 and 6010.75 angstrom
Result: 1.05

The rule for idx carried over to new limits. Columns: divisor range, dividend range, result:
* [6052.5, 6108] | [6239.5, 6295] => 0.78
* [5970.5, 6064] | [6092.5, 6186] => 1.12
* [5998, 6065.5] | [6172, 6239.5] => 0.74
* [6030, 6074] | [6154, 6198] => 0.79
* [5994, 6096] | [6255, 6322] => 0.98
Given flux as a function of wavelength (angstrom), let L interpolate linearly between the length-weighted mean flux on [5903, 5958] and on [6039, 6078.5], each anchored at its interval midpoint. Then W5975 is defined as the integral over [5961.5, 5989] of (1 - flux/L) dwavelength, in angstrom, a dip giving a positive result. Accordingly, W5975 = 0.89 angstrom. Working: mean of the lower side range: 27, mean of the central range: 29.9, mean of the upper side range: 38.2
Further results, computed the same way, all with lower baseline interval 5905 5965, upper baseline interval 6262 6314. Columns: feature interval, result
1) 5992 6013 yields -3.8 angstrom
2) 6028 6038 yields -2.5 angstrom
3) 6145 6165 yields -3.9 angstrom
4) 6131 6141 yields -4.2 angstrom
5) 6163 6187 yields 2.7 angstrom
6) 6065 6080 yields -4.5 angstrom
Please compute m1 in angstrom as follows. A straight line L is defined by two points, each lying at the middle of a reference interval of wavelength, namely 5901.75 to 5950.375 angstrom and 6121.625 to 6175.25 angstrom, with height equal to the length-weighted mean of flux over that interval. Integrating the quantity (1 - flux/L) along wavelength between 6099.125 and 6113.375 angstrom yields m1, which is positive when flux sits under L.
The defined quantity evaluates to -2.2 angstrom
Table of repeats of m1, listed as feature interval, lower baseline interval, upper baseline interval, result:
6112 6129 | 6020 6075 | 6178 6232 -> -4.56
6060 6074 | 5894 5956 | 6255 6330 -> -4.45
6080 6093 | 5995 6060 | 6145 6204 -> -2.22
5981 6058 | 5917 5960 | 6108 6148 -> -2.07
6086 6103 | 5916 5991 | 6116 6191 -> -3.43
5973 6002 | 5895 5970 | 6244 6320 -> -4.83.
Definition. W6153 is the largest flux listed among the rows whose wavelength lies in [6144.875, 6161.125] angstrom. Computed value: 44.11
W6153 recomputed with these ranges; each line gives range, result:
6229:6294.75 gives 34.26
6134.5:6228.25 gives 44.34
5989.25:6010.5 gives 34.17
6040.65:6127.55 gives 41.93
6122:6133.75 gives 43.41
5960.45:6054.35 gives 39.04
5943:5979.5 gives 30.59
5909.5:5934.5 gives 27.57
